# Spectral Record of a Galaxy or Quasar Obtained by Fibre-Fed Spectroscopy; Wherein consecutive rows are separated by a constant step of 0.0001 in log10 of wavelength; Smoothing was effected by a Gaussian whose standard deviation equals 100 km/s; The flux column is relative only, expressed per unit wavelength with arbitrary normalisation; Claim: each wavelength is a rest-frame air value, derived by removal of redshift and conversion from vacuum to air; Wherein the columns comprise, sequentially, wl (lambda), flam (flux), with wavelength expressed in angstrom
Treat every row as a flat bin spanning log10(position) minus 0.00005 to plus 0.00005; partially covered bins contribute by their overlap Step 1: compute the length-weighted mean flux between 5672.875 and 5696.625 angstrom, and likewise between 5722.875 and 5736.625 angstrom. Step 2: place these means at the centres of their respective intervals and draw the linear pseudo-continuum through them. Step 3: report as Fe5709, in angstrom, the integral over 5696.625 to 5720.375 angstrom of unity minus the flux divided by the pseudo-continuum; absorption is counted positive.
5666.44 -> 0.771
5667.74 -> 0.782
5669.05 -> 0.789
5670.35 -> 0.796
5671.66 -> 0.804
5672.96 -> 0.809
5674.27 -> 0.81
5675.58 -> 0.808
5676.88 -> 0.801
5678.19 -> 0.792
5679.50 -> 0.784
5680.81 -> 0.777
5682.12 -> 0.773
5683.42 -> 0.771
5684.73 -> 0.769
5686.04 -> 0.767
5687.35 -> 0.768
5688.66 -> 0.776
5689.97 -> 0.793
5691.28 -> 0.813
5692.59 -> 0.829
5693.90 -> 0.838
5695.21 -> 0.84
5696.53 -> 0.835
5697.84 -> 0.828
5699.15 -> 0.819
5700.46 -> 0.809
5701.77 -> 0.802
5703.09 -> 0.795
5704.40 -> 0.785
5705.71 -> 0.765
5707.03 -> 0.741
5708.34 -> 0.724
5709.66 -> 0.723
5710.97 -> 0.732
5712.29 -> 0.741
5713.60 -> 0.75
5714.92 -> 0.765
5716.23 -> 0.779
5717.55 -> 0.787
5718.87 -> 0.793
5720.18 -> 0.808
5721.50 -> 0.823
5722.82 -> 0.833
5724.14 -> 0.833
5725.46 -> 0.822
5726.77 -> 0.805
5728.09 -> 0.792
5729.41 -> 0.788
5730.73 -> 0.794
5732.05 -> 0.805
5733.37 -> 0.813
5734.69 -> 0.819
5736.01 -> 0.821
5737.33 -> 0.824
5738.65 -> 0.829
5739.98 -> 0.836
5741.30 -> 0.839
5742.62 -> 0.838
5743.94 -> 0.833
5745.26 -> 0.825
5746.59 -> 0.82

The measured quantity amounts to 0.8 angstrom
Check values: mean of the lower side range 0.796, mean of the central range 0.776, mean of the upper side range 0.81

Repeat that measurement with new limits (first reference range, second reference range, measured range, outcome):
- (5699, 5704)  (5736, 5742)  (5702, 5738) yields 1.3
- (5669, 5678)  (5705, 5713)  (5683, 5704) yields -1.0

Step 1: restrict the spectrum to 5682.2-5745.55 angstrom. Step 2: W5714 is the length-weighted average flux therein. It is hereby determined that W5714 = 0.798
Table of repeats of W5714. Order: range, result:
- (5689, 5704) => 0.817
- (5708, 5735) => 0.787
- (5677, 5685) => 0.779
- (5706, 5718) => 0.749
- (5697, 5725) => 0.783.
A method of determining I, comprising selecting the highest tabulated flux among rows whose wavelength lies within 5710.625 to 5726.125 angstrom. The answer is 0.833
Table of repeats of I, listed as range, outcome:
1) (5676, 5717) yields 0.84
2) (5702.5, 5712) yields 0.795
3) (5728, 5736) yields 0.819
